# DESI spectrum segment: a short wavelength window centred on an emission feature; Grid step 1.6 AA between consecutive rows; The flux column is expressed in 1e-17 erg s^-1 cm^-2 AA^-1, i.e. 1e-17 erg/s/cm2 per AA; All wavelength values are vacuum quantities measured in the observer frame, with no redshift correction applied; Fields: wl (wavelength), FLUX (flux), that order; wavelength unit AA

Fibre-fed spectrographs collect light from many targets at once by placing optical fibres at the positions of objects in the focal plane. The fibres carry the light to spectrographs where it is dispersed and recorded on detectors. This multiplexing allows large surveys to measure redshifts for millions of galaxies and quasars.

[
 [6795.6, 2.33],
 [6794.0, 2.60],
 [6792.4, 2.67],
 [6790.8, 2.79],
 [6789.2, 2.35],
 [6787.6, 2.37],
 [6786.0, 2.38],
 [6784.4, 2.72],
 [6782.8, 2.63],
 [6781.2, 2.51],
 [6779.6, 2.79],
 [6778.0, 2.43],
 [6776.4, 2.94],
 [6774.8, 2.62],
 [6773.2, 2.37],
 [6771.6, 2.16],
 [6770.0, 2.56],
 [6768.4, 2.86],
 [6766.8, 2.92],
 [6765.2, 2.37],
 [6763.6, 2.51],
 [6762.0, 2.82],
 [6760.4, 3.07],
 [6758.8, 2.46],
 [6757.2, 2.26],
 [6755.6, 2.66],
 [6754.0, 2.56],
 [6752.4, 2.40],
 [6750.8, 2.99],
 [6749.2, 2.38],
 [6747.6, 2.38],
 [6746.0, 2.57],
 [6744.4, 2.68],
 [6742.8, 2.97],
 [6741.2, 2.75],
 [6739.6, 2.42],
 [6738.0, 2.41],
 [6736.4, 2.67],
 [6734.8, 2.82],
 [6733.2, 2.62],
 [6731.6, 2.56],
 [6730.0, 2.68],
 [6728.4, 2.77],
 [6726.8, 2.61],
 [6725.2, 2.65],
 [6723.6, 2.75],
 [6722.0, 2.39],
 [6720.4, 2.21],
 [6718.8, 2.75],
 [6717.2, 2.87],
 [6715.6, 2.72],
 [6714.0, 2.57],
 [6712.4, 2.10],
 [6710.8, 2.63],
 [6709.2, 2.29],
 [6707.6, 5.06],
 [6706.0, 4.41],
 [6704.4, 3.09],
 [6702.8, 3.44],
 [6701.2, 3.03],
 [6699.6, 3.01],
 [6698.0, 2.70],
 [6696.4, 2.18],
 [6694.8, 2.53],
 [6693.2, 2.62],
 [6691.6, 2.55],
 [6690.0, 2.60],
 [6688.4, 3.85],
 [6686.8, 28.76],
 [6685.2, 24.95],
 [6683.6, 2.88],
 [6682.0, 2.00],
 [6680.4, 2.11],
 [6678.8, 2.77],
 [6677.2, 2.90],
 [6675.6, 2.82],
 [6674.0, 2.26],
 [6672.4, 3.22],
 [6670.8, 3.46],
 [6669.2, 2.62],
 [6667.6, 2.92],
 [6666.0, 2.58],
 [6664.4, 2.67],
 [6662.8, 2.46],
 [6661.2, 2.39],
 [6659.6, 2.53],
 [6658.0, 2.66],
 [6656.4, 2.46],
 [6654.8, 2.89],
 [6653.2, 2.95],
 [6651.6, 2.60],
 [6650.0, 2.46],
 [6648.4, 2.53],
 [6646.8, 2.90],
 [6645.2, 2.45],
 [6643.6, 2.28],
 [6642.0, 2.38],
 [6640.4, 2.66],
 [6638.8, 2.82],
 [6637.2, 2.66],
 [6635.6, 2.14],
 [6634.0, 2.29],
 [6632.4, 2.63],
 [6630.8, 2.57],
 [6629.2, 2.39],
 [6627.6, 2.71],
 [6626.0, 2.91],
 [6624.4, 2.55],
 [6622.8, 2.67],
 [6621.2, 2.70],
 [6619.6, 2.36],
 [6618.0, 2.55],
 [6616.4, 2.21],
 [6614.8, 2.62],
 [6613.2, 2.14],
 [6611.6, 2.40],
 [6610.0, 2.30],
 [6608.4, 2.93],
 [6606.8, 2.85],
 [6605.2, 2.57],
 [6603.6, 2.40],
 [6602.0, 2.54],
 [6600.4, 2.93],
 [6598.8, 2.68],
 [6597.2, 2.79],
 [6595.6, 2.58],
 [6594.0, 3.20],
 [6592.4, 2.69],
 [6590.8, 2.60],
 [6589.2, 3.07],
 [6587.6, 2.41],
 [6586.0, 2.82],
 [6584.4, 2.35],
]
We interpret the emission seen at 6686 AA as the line H-alpha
